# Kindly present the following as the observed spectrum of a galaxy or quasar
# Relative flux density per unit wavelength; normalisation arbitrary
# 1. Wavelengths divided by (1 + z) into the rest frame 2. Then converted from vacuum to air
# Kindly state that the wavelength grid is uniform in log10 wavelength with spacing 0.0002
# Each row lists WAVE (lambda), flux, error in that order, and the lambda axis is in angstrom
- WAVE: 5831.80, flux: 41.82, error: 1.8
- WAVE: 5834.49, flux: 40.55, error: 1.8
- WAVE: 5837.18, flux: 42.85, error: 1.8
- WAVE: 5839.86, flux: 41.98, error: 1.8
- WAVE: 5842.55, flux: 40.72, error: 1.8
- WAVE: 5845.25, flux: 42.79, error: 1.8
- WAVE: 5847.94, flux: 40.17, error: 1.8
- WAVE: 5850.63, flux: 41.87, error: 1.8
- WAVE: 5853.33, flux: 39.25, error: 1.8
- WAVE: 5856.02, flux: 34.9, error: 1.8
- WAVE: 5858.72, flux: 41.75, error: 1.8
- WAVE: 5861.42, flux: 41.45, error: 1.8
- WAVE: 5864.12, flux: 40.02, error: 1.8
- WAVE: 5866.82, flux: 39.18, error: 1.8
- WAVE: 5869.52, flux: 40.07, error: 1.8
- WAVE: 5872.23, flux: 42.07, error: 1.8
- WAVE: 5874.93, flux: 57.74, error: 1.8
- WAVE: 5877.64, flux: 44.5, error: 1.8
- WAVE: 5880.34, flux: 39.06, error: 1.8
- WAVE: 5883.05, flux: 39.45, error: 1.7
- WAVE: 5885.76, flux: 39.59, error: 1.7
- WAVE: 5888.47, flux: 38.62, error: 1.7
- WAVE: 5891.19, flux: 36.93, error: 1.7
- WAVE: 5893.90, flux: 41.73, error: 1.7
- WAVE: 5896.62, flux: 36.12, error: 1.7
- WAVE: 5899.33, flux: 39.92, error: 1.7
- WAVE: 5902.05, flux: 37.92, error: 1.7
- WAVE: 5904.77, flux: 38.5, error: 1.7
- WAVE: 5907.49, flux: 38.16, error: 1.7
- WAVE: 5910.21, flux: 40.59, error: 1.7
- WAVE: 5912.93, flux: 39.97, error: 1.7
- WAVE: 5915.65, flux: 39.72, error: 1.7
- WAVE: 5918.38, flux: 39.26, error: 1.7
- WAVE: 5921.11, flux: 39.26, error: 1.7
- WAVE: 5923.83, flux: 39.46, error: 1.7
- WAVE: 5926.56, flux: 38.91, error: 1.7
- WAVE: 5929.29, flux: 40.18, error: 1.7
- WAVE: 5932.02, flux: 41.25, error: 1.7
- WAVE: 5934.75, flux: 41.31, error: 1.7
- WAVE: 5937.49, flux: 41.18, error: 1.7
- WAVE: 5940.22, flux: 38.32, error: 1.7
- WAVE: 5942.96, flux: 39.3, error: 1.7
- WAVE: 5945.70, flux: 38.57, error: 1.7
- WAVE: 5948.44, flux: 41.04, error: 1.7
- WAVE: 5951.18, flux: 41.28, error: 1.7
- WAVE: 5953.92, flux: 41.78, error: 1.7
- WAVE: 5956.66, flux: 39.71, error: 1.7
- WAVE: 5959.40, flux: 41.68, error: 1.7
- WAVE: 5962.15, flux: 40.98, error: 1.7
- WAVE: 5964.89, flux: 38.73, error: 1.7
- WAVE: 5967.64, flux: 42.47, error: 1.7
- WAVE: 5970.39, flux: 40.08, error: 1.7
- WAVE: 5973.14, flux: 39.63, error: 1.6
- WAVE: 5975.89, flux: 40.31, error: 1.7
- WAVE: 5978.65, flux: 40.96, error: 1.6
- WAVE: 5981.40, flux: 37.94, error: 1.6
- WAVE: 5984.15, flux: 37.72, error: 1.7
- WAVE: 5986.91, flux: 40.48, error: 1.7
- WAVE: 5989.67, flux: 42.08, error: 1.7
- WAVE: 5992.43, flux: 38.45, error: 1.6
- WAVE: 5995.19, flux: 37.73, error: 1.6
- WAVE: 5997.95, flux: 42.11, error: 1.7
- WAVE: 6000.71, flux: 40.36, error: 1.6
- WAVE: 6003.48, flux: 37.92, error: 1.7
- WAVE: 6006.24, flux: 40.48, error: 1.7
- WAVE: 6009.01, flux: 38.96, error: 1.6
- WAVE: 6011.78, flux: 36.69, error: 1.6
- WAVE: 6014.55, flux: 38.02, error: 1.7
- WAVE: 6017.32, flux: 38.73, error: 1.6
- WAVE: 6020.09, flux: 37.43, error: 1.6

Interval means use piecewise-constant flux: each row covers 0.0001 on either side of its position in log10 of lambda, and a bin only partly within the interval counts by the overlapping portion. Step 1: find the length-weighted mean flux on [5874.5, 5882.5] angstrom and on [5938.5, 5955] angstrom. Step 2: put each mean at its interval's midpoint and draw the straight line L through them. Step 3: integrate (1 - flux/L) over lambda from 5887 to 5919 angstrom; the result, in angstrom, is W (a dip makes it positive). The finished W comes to 3.2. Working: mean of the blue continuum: 45.1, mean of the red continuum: 40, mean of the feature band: 38.9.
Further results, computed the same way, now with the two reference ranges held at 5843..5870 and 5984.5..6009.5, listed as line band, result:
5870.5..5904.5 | -0.8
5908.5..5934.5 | 0.1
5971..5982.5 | 0.0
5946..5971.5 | -0.6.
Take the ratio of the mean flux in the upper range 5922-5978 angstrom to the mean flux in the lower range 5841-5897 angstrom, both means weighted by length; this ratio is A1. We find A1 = 1.0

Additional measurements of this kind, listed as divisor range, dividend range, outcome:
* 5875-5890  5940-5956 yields 0.96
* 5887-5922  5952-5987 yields 1.03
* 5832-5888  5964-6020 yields 0.95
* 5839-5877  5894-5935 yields 0.94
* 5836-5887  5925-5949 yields 0.96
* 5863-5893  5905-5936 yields 0.96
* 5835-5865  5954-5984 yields 0.99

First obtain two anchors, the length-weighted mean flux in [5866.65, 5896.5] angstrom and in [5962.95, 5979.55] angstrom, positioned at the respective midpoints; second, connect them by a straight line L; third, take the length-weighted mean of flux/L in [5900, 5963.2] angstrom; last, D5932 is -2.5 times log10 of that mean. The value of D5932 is 0.03 mag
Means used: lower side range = 41.6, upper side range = 40.4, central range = 39.9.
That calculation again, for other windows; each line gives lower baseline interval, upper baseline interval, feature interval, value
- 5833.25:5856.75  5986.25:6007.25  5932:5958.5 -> 0.00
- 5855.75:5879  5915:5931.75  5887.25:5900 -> 0.07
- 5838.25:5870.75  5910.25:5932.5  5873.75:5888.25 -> -0.09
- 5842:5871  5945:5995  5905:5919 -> 0.02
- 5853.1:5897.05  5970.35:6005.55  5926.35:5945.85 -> 0.01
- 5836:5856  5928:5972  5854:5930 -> 0.02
